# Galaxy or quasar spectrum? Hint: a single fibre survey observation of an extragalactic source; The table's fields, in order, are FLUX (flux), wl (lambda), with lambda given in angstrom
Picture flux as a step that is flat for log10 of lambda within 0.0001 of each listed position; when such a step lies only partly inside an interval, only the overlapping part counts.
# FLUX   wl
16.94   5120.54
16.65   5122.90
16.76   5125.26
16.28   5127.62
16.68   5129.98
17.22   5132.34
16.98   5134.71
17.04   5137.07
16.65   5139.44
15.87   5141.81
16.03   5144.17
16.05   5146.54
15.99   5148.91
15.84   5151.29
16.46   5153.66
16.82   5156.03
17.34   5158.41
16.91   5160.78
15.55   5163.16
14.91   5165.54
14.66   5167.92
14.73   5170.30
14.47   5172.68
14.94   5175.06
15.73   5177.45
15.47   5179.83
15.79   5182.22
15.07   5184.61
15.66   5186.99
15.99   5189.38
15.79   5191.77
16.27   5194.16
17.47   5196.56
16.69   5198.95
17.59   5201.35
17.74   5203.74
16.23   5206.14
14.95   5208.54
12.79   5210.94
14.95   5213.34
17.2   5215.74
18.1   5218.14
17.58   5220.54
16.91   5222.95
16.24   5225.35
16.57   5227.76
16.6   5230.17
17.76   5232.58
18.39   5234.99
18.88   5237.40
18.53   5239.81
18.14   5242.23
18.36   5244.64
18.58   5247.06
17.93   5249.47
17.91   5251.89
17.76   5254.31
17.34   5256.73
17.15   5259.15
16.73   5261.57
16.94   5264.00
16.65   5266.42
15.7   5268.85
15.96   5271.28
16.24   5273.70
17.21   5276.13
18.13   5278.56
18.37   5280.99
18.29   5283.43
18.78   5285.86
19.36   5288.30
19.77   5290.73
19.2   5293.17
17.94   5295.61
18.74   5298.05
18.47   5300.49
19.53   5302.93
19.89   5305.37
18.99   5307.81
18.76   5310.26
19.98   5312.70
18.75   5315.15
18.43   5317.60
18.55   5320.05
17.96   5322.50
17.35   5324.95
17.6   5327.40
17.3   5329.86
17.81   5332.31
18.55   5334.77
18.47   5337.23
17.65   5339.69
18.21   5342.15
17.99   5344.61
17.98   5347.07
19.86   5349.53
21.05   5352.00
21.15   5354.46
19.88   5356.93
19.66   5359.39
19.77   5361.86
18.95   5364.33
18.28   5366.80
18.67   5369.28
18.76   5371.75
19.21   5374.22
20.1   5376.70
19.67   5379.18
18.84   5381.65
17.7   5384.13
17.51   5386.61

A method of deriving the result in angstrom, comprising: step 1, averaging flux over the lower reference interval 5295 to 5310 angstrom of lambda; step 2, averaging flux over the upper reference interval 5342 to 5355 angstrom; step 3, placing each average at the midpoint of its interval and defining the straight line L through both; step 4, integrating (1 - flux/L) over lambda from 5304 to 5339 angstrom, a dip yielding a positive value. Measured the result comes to 1.3 angstrom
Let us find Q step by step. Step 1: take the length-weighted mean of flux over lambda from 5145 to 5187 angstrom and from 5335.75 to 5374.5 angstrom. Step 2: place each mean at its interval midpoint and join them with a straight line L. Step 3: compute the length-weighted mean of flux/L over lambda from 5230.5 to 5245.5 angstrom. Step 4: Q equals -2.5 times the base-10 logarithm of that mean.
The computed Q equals -0.078 mag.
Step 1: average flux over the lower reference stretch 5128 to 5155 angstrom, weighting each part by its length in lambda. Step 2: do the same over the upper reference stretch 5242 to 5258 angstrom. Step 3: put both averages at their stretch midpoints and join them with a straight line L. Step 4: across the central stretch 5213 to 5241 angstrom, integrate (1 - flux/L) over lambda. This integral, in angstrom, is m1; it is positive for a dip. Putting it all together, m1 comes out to 0.5 angstrom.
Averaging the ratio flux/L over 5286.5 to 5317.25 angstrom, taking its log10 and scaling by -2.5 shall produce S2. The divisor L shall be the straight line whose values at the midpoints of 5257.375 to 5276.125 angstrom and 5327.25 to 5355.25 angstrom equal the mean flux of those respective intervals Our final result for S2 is -0.09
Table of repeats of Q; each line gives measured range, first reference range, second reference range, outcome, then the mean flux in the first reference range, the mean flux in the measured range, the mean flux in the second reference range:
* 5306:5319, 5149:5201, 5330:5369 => -0.042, 15.9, 19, 19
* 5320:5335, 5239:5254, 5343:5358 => 0.089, 18.2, 17.8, 19.6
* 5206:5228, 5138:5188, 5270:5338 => 0.042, 15.8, 16.1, 18.4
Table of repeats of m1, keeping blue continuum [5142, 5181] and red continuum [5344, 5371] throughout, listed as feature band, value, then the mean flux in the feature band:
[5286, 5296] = -0.5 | 19.1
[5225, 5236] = -0.1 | 17.1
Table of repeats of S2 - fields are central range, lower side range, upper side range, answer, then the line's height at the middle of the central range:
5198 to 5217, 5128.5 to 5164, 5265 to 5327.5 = 0.079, 17.2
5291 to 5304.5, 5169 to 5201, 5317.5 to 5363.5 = -0.058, 17.9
